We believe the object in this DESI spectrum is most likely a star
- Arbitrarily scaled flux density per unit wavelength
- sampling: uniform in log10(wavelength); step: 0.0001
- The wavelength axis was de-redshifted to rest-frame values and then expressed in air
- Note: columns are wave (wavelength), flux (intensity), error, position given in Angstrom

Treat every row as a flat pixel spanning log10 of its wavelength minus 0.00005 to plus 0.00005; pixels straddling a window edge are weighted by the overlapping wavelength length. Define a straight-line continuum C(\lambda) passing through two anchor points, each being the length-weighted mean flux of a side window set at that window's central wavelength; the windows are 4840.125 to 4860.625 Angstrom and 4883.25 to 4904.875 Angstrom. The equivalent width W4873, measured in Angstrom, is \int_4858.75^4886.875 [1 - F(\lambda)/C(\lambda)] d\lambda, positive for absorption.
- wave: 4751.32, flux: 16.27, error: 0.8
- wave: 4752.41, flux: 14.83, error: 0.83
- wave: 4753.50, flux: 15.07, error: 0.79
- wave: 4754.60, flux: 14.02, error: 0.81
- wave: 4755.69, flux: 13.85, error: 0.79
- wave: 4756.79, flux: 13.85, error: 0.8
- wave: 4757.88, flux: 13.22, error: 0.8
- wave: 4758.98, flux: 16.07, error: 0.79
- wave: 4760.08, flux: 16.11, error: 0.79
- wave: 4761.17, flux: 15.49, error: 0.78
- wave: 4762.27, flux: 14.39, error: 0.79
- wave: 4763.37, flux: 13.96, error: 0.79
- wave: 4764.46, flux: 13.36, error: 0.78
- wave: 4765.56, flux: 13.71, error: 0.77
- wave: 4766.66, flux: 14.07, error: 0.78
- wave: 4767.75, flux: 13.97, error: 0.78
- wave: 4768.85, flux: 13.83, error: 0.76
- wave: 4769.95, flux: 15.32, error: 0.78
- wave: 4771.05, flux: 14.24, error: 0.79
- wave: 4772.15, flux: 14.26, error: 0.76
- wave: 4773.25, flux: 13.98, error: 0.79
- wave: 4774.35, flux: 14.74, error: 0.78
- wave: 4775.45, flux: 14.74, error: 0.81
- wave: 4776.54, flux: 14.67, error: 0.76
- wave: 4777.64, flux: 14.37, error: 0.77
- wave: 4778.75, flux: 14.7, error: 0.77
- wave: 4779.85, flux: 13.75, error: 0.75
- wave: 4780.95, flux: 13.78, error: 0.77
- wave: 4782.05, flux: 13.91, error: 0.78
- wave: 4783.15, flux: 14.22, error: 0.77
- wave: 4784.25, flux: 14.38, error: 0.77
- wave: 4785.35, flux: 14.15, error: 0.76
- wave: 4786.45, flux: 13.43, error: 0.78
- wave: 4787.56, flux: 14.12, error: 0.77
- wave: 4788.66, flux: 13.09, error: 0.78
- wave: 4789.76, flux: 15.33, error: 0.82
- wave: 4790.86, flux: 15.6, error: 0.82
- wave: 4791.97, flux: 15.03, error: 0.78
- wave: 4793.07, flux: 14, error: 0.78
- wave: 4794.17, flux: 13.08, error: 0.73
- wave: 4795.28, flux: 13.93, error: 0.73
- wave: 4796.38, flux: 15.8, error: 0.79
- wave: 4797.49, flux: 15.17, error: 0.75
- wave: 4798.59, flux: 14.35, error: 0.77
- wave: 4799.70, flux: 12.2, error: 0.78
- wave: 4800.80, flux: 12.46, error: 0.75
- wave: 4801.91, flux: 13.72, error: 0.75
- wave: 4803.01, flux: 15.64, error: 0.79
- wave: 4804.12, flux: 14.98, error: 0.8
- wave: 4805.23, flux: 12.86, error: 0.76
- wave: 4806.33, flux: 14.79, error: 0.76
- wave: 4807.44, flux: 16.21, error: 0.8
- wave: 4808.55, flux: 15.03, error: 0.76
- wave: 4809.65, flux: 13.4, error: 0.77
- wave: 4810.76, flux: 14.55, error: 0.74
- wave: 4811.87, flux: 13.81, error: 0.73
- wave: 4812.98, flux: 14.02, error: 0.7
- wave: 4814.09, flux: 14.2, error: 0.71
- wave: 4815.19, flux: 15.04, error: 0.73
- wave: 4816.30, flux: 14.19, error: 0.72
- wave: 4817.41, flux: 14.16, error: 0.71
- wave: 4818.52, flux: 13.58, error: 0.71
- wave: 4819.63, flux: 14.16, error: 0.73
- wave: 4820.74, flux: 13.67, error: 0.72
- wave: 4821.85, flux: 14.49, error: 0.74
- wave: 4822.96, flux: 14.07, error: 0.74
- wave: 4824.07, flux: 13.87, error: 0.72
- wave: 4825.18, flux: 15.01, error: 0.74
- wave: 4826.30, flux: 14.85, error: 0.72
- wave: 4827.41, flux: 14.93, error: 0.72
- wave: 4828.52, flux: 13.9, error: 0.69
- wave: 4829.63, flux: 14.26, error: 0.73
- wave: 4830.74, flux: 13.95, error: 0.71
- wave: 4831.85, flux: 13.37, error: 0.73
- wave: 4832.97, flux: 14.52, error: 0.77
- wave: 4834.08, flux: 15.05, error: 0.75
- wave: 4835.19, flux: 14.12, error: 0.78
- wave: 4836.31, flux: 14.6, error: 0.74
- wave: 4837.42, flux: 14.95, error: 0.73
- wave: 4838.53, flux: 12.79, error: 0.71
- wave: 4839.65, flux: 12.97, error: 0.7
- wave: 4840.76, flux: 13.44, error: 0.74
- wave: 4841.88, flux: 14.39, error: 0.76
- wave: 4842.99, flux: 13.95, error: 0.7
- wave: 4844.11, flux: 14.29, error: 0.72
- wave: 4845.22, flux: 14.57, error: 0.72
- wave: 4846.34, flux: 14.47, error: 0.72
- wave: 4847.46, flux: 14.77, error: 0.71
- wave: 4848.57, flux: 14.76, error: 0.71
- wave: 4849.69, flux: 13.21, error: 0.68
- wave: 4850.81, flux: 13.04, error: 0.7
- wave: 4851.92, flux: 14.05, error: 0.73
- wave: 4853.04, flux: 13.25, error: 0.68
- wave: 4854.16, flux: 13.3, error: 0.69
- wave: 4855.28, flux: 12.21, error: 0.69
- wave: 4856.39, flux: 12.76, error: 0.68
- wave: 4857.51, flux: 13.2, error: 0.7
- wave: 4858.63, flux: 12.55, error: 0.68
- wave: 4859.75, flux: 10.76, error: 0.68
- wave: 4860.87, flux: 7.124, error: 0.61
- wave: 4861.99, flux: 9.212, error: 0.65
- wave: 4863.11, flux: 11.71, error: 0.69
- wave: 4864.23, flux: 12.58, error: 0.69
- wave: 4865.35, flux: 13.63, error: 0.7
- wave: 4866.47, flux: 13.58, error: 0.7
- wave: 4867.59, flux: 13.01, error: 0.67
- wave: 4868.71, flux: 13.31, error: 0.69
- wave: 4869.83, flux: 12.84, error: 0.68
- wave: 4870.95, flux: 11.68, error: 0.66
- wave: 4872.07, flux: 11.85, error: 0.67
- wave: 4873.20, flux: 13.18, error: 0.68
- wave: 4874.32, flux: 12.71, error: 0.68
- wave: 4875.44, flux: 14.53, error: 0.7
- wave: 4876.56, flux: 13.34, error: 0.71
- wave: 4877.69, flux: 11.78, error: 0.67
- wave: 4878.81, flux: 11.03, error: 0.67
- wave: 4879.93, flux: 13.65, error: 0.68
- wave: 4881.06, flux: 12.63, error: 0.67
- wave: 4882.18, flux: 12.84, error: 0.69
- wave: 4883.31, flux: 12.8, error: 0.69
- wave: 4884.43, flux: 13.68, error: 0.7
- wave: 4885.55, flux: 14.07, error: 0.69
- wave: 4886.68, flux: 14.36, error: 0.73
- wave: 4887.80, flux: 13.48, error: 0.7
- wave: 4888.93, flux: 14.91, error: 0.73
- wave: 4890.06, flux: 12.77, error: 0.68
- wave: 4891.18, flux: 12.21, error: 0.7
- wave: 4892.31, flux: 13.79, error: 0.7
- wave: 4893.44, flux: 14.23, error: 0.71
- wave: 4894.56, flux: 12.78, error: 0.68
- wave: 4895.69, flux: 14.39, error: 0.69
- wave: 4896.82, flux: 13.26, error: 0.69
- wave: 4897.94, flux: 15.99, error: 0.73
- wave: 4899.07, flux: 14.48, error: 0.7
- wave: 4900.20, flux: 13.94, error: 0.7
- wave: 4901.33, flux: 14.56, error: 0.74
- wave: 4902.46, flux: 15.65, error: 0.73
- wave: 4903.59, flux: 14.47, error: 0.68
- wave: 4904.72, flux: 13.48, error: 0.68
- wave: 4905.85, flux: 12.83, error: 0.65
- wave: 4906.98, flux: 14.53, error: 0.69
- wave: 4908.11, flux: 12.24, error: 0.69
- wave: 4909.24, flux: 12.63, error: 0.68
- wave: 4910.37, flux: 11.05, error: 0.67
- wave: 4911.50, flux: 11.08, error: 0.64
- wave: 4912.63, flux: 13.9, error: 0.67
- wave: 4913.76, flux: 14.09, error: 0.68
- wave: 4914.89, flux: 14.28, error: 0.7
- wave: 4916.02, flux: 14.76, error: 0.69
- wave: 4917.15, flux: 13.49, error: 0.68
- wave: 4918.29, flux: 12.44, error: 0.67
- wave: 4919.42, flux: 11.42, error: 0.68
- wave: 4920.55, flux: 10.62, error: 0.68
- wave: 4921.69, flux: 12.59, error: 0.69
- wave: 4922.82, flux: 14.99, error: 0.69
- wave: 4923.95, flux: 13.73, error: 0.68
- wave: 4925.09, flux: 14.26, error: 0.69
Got 2.59 Angstrom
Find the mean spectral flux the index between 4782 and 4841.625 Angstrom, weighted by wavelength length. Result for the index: 14.2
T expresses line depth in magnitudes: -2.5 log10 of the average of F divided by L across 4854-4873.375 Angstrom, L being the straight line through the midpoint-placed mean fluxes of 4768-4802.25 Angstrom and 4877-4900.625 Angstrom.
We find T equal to 0.13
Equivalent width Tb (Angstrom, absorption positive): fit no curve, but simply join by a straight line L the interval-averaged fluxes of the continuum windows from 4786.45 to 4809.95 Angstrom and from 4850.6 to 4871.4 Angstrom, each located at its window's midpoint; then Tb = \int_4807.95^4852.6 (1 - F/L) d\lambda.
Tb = -3.0 Angstrom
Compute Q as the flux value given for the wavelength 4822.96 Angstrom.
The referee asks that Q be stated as 14.07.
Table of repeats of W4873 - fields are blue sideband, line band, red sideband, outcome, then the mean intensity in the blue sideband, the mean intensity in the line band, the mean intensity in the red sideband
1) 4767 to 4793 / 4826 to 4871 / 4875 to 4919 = 1.7 Angstrom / 14.3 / 13.3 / 13.5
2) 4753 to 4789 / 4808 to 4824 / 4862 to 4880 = -0.7 Angstrom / 14.3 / 14.2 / 12.6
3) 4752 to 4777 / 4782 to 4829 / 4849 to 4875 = -2.4 Angstrom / 14.4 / 14.3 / 12.4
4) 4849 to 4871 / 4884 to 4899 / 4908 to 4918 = -1.2 Angstrom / 12.4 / 13.9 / 13.1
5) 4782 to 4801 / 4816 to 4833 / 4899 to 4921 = -0.3 Angstrom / 14.2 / 14.2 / 13.3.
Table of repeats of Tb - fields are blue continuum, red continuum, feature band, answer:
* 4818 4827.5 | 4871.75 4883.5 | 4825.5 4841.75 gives -0.21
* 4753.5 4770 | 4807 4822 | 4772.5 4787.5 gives 0.12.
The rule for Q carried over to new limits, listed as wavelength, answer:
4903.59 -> 14.47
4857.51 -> 13.2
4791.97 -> 15.03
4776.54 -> 14.67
